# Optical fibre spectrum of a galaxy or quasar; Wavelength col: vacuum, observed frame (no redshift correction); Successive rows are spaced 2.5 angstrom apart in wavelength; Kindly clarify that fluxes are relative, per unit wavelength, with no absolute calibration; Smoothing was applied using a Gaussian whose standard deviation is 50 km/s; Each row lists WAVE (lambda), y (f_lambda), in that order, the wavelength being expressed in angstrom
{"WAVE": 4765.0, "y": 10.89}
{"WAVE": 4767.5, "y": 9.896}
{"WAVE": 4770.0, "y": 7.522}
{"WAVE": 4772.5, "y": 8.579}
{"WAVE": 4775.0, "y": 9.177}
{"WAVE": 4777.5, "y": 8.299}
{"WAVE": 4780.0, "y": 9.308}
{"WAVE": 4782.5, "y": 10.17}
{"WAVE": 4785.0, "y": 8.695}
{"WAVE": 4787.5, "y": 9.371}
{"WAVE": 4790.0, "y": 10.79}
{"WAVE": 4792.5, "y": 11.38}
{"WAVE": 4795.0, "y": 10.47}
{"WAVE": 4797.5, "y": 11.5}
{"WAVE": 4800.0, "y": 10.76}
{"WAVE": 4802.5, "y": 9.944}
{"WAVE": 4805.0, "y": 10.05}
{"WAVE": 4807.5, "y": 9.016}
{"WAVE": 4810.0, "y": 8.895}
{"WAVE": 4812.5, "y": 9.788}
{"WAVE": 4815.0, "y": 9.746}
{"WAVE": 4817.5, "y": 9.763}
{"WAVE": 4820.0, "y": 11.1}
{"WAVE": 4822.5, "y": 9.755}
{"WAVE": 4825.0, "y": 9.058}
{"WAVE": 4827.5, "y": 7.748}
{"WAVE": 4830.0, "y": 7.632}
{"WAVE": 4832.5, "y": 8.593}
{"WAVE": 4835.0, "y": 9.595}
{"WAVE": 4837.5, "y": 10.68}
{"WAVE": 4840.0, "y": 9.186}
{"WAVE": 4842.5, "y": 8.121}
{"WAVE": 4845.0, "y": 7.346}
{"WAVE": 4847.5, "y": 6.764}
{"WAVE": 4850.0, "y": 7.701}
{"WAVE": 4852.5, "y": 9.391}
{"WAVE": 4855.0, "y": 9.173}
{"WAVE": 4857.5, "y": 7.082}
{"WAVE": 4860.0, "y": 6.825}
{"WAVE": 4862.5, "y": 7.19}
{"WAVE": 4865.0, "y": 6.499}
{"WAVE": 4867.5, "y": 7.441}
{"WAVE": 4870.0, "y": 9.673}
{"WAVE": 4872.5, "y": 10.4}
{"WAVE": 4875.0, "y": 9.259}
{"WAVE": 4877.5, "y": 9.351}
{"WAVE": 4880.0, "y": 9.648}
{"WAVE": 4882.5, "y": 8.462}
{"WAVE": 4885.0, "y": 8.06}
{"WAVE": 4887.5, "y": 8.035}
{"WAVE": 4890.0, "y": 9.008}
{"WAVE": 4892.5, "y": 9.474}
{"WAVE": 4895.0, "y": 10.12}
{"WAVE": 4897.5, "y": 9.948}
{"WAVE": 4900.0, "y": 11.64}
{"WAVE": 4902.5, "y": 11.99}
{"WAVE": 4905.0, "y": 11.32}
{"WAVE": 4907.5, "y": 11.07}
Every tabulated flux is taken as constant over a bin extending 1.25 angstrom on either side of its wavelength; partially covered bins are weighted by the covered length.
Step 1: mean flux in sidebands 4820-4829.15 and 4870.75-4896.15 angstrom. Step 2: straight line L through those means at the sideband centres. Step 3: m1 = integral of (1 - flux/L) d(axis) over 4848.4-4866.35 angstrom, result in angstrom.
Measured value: 2.9 angstrom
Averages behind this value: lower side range 9.11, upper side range 9.19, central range 7.67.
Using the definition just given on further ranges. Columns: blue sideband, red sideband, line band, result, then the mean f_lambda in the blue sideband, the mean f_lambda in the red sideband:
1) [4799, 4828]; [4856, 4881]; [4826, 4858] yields 2.0 angstrom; 9.67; 8.33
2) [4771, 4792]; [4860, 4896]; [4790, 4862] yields -1.0 angstrom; 9.35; 8.68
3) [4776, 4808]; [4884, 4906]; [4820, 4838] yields 1.6 angstrom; 10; 9.96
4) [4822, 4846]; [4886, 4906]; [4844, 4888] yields 5.7 angstrom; 8.76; 10.2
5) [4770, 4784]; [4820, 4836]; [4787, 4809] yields -3.6 angstrom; 8.96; 8.9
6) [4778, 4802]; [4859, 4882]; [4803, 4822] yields -0.1 angstrom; 10.2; 8.49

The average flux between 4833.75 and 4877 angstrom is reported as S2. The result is 8.39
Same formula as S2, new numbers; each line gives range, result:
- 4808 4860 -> 8.81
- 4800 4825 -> 9.8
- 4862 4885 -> 8.67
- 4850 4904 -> 8.97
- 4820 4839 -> 9.15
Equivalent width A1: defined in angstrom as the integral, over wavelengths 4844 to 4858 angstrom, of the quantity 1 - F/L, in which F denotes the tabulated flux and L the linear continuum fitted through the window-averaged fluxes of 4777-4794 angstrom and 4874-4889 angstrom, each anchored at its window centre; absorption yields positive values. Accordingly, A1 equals 1.8 angstrom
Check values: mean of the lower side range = 9.79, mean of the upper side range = 8.8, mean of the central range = 7.96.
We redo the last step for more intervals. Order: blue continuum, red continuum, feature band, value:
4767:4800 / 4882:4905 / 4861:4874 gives 2.0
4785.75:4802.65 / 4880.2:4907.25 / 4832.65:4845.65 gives 1.6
